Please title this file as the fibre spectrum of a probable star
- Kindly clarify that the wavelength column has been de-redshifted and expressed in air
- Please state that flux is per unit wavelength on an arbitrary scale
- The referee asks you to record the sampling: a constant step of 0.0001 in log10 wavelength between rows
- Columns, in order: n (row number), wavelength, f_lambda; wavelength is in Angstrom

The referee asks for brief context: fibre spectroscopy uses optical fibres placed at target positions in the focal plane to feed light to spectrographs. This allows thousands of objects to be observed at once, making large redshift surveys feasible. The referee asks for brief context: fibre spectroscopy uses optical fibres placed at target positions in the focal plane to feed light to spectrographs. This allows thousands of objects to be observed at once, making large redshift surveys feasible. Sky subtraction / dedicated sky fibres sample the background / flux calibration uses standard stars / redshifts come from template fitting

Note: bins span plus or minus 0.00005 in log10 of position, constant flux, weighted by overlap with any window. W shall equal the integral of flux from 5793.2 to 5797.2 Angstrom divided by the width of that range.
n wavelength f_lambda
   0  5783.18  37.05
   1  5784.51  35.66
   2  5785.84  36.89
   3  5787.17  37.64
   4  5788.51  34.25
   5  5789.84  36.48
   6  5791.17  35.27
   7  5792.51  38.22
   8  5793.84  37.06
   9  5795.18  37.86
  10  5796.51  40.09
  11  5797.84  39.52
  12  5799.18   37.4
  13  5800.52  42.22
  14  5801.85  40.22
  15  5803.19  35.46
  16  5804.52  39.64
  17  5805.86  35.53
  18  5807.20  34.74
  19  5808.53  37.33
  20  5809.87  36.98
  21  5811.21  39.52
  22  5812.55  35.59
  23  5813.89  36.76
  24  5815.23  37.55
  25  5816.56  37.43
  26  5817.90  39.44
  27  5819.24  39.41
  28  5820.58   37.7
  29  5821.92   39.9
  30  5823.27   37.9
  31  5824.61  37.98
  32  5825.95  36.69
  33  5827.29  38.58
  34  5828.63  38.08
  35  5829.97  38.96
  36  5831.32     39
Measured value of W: 38.4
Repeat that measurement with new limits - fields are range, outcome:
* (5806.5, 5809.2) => 36.1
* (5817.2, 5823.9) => 38.8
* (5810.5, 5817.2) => 37.4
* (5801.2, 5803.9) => 37.9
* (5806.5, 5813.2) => 36.8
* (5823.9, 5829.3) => 37.9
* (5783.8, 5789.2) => 36.1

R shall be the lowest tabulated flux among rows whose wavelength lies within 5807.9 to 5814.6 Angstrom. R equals 35.59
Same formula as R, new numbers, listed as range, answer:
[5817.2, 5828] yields 36.69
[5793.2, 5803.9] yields 35.46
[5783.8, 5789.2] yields 34.25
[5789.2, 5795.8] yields 35.27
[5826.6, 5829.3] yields 38.08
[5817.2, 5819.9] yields 39.41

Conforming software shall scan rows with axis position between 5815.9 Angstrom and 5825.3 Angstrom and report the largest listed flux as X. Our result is 39.9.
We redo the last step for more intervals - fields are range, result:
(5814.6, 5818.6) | 39.44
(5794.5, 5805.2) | 42.22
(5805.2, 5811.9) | 39.52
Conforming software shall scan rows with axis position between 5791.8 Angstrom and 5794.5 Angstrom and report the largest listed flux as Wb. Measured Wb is 38.22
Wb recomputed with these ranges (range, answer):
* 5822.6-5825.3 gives 37.98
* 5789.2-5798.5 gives 40.09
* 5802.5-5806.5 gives 39.64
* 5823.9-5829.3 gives 38.58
